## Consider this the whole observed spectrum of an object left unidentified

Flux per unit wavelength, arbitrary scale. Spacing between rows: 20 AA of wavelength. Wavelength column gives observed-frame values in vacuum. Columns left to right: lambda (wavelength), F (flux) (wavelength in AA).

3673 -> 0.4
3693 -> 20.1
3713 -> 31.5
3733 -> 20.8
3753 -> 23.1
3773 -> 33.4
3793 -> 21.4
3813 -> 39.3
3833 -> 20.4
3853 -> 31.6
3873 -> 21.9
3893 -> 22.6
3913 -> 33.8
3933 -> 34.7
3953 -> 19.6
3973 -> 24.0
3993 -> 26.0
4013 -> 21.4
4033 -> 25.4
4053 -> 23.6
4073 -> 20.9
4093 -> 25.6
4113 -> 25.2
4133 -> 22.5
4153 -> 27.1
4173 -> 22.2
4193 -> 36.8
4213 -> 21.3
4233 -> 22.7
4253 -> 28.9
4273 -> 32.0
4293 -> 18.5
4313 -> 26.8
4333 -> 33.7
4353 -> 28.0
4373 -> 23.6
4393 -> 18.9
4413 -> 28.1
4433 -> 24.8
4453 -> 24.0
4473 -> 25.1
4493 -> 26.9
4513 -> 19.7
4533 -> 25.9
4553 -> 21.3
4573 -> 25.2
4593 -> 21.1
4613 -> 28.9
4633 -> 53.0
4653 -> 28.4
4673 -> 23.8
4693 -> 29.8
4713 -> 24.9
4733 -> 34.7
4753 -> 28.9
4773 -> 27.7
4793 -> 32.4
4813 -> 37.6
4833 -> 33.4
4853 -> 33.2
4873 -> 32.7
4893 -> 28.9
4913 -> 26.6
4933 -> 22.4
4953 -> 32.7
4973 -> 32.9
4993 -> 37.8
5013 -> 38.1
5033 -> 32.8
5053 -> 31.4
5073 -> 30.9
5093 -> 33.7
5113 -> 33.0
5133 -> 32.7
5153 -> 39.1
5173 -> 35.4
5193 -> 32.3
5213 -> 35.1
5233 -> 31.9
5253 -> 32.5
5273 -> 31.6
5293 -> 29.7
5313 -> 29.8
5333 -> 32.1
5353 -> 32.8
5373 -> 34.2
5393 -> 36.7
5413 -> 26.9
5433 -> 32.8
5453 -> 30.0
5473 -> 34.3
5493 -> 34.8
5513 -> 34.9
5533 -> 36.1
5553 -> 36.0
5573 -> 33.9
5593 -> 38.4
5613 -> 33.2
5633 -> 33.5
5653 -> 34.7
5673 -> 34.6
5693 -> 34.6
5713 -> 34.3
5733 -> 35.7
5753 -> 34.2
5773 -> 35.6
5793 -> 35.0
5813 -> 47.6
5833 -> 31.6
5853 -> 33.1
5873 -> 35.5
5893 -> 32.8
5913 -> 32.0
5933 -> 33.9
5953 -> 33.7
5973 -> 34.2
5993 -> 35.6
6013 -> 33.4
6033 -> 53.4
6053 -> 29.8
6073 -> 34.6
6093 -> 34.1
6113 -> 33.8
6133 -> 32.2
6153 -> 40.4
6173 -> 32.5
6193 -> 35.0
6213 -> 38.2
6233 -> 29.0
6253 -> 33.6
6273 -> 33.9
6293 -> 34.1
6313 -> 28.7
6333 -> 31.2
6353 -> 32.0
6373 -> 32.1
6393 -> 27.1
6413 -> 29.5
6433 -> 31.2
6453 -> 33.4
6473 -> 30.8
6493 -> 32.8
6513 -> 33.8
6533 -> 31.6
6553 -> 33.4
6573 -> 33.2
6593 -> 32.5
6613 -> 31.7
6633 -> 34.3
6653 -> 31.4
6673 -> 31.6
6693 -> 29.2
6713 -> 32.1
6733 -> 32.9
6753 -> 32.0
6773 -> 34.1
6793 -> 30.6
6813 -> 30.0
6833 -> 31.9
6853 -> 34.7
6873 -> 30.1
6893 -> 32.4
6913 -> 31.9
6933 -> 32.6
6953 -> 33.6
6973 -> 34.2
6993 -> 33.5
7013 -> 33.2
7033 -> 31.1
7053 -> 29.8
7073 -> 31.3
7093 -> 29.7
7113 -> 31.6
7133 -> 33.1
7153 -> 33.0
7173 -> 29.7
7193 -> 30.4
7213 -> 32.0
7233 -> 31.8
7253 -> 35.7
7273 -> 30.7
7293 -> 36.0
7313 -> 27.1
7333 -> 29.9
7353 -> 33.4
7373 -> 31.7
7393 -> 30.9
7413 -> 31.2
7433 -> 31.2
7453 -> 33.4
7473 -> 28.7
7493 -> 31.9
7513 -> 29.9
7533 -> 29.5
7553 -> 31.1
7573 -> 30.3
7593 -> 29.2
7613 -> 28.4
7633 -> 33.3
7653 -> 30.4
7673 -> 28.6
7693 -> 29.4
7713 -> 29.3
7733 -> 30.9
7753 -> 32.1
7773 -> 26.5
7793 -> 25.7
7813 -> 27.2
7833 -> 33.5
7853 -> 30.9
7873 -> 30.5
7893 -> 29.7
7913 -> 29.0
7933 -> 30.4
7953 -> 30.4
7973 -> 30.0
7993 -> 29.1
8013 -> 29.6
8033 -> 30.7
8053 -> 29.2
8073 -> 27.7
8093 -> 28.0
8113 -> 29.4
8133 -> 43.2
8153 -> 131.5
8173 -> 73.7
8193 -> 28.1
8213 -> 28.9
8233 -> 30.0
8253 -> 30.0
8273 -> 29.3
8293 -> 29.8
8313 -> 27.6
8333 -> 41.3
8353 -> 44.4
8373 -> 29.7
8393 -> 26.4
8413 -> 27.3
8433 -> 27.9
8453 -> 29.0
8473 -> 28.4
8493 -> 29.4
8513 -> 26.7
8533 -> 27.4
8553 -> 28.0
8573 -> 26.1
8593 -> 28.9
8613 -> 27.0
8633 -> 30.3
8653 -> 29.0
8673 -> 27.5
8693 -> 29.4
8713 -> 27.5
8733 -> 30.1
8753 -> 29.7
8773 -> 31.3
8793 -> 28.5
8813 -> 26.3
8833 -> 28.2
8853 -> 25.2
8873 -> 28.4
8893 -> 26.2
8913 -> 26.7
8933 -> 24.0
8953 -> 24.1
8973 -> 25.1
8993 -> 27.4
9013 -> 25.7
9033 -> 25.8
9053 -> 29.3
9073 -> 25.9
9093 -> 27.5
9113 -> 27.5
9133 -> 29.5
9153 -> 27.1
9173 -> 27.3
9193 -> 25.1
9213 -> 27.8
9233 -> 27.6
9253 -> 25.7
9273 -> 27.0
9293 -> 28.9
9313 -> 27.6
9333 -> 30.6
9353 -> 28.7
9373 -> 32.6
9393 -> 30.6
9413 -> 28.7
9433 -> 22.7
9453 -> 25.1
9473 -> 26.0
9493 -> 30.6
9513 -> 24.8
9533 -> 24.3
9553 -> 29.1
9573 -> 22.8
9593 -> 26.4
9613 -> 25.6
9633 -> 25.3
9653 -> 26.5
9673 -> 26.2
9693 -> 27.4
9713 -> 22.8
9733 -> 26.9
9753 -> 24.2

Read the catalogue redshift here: 0.241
